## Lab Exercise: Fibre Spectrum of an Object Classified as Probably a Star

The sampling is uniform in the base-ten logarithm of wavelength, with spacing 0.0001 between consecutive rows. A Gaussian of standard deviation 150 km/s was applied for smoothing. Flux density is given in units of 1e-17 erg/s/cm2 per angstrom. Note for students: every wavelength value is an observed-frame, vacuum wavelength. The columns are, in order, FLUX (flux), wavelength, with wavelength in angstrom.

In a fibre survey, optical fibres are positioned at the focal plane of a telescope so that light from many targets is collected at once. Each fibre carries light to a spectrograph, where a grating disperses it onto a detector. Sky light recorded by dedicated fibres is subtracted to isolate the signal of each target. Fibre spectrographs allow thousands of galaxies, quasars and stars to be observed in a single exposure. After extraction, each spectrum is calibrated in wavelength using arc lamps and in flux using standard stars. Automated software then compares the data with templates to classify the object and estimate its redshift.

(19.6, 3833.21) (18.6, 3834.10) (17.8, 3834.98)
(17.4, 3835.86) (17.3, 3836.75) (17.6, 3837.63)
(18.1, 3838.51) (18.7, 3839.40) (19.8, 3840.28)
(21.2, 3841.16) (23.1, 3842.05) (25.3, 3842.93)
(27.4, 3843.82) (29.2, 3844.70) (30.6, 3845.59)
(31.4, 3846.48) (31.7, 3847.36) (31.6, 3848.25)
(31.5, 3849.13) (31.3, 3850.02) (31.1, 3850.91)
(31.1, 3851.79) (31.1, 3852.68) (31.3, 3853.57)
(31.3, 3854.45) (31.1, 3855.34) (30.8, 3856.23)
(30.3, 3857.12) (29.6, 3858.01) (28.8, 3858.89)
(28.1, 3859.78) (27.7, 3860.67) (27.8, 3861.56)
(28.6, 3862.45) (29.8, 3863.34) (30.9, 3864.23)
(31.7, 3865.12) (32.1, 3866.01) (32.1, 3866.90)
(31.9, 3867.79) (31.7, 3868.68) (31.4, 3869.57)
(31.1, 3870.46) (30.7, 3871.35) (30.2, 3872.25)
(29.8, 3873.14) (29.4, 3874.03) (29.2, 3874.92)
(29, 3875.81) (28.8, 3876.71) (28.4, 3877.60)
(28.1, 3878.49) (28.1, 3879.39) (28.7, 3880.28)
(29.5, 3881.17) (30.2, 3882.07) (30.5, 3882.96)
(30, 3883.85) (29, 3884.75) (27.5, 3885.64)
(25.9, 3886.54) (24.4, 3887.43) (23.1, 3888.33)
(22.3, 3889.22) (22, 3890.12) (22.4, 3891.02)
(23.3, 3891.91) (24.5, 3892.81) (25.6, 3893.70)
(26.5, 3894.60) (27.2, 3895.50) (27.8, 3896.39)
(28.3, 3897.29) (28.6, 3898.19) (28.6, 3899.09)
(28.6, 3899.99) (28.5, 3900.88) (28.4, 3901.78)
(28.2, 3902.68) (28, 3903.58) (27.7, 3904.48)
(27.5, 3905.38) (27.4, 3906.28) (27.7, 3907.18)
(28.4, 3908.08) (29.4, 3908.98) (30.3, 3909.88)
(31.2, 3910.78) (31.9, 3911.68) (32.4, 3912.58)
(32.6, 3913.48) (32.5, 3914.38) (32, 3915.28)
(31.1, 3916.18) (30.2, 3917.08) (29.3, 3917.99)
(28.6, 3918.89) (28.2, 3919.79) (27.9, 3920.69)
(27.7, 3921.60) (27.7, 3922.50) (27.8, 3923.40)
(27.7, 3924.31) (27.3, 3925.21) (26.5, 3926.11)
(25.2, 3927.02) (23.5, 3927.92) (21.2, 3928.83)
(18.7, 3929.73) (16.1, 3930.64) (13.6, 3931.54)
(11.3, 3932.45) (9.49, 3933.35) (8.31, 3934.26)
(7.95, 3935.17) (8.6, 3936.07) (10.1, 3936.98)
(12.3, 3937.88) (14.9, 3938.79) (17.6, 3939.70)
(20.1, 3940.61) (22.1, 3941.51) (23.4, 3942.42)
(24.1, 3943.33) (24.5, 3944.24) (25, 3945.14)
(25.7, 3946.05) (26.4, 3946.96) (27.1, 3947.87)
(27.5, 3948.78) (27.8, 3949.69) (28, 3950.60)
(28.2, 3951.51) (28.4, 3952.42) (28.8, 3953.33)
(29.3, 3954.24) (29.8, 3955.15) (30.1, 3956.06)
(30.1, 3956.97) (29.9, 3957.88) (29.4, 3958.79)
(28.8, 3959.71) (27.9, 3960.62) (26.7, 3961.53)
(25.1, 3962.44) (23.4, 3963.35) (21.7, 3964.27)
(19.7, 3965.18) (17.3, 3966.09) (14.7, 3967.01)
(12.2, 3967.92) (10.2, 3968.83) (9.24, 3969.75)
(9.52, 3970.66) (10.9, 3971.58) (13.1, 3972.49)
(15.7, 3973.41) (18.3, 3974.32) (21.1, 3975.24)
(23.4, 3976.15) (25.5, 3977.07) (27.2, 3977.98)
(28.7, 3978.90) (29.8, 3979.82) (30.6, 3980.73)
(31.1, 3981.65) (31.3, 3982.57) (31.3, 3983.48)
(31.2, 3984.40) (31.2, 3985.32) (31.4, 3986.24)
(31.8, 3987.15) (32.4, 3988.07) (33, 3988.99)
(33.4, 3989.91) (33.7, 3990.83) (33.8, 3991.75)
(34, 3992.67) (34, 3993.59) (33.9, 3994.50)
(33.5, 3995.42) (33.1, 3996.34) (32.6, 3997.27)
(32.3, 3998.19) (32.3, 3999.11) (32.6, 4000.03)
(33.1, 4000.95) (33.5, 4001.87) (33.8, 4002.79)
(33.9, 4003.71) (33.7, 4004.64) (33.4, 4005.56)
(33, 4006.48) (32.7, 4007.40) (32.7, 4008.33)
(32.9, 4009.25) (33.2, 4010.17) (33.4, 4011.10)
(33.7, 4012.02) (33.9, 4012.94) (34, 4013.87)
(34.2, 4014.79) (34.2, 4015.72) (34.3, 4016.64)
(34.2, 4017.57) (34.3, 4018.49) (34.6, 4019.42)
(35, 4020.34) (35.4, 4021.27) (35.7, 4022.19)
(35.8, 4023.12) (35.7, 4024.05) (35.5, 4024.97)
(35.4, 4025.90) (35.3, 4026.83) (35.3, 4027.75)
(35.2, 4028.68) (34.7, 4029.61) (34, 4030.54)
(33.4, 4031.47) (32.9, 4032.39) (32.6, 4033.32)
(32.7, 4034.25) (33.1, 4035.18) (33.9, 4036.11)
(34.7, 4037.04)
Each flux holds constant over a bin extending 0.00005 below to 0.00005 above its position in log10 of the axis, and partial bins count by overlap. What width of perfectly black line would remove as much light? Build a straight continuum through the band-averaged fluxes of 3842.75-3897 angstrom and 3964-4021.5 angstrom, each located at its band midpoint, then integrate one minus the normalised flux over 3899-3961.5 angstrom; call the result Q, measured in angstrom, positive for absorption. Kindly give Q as 7.9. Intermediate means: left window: 28.9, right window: 28.9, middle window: 25.2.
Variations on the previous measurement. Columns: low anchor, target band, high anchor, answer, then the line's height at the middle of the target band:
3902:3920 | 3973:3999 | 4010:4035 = 2.3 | 32.9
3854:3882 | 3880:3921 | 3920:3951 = -4.3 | 25.6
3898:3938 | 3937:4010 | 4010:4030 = 8.7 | 30.2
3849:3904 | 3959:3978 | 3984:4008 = 7.7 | 32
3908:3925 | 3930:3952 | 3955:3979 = 5.3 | 25.7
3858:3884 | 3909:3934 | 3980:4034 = 4.2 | 31.2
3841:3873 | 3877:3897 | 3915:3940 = -0.3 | 26.2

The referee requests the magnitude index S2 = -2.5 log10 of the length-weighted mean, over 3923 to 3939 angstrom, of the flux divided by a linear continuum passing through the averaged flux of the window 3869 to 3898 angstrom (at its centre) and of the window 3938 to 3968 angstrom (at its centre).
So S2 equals 0.43 mag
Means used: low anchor 27.6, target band 17.2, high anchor 24.7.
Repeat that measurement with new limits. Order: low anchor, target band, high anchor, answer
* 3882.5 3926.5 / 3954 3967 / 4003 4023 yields 0.20 mag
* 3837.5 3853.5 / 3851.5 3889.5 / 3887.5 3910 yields -0.10 mag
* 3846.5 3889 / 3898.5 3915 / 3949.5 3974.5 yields -0.11 mag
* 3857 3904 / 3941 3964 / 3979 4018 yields 0.15 mag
